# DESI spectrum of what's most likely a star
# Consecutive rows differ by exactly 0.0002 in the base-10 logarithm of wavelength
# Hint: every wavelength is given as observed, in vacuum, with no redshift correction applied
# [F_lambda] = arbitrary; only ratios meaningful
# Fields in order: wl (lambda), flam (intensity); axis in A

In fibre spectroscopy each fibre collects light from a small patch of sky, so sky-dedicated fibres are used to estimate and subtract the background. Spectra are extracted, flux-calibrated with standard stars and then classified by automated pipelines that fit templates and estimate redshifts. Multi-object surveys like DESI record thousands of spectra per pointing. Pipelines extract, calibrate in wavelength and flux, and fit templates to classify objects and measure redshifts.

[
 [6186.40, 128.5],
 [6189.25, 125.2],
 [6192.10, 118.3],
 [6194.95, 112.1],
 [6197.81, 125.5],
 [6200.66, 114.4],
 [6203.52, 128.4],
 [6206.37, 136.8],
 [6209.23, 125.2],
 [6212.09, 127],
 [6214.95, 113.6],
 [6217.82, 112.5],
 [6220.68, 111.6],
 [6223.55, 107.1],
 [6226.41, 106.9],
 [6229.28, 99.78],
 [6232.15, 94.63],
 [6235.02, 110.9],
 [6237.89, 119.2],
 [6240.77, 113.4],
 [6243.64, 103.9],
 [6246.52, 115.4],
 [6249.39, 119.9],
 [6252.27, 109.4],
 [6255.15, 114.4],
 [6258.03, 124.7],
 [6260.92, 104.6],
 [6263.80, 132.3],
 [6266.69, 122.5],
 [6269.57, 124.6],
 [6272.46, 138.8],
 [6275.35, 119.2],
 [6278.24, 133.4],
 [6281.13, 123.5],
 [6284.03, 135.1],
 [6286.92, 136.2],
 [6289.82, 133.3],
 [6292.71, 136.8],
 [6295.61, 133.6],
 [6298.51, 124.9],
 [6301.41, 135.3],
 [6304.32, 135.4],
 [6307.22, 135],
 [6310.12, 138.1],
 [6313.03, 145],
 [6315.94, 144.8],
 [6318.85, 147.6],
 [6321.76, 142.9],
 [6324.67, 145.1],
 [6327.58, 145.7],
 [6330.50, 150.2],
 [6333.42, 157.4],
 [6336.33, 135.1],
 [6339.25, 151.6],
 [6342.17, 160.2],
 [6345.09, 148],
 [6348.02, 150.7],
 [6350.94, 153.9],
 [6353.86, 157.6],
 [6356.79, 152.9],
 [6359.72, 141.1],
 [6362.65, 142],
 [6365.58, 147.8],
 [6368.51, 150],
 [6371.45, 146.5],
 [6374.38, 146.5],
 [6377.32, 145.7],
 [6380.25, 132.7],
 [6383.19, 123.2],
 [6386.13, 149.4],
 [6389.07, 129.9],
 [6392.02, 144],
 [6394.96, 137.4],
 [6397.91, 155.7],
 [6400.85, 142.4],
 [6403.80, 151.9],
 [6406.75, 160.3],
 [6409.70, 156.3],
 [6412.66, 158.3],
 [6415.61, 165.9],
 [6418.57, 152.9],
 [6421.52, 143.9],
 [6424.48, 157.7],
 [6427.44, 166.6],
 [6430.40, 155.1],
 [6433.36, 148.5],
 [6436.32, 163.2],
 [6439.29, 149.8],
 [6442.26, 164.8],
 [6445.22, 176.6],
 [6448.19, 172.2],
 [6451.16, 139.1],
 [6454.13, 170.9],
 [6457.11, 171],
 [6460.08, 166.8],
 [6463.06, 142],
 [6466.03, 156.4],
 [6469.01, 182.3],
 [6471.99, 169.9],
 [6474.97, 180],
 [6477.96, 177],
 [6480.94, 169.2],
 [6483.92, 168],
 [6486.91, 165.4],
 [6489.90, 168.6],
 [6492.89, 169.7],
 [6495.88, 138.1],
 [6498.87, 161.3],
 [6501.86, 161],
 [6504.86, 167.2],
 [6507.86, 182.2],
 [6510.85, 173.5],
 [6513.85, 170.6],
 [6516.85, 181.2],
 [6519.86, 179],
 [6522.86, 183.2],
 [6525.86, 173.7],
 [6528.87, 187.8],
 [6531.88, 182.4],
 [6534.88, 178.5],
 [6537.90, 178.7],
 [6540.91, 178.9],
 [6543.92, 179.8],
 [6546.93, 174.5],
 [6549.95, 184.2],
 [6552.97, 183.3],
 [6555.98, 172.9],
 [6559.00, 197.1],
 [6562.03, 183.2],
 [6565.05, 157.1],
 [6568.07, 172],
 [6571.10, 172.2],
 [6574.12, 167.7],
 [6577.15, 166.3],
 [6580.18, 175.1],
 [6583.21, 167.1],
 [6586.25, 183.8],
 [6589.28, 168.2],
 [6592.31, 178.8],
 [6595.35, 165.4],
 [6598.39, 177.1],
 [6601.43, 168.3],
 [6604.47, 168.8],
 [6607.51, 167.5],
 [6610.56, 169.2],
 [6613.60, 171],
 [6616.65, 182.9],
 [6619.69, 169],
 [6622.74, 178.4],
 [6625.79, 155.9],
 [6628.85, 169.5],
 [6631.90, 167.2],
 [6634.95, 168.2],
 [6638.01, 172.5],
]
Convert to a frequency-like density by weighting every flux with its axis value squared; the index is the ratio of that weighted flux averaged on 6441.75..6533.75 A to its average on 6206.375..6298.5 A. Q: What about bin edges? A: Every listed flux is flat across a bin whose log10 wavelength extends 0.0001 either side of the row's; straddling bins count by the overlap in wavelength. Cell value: 1.5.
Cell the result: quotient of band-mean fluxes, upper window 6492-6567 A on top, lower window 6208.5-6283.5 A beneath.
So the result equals 1.50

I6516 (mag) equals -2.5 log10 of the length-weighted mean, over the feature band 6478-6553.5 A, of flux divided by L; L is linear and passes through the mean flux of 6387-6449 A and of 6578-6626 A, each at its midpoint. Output -0.062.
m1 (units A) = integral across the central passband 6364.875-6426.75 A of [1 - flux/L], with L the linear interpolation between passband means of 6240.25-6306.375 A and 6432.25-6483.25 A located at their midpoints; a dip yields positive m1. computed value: 1.5 A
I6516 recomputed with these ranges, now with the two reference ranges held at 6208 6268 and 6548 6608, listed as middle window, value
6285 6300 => -0.08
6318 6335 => -0.15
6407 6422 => -0.08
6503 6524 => -0.09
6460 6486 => -0.08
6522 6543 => -0.09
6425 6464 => -0.07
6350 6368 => -0.11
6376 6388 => 0.01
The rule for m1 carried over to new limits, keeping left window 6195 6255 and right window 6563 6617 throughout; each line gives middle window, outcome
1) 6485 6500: -0.48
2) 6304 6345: -4.92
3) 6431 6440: -0.44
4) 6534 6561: -2.73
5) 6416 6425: -0.48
